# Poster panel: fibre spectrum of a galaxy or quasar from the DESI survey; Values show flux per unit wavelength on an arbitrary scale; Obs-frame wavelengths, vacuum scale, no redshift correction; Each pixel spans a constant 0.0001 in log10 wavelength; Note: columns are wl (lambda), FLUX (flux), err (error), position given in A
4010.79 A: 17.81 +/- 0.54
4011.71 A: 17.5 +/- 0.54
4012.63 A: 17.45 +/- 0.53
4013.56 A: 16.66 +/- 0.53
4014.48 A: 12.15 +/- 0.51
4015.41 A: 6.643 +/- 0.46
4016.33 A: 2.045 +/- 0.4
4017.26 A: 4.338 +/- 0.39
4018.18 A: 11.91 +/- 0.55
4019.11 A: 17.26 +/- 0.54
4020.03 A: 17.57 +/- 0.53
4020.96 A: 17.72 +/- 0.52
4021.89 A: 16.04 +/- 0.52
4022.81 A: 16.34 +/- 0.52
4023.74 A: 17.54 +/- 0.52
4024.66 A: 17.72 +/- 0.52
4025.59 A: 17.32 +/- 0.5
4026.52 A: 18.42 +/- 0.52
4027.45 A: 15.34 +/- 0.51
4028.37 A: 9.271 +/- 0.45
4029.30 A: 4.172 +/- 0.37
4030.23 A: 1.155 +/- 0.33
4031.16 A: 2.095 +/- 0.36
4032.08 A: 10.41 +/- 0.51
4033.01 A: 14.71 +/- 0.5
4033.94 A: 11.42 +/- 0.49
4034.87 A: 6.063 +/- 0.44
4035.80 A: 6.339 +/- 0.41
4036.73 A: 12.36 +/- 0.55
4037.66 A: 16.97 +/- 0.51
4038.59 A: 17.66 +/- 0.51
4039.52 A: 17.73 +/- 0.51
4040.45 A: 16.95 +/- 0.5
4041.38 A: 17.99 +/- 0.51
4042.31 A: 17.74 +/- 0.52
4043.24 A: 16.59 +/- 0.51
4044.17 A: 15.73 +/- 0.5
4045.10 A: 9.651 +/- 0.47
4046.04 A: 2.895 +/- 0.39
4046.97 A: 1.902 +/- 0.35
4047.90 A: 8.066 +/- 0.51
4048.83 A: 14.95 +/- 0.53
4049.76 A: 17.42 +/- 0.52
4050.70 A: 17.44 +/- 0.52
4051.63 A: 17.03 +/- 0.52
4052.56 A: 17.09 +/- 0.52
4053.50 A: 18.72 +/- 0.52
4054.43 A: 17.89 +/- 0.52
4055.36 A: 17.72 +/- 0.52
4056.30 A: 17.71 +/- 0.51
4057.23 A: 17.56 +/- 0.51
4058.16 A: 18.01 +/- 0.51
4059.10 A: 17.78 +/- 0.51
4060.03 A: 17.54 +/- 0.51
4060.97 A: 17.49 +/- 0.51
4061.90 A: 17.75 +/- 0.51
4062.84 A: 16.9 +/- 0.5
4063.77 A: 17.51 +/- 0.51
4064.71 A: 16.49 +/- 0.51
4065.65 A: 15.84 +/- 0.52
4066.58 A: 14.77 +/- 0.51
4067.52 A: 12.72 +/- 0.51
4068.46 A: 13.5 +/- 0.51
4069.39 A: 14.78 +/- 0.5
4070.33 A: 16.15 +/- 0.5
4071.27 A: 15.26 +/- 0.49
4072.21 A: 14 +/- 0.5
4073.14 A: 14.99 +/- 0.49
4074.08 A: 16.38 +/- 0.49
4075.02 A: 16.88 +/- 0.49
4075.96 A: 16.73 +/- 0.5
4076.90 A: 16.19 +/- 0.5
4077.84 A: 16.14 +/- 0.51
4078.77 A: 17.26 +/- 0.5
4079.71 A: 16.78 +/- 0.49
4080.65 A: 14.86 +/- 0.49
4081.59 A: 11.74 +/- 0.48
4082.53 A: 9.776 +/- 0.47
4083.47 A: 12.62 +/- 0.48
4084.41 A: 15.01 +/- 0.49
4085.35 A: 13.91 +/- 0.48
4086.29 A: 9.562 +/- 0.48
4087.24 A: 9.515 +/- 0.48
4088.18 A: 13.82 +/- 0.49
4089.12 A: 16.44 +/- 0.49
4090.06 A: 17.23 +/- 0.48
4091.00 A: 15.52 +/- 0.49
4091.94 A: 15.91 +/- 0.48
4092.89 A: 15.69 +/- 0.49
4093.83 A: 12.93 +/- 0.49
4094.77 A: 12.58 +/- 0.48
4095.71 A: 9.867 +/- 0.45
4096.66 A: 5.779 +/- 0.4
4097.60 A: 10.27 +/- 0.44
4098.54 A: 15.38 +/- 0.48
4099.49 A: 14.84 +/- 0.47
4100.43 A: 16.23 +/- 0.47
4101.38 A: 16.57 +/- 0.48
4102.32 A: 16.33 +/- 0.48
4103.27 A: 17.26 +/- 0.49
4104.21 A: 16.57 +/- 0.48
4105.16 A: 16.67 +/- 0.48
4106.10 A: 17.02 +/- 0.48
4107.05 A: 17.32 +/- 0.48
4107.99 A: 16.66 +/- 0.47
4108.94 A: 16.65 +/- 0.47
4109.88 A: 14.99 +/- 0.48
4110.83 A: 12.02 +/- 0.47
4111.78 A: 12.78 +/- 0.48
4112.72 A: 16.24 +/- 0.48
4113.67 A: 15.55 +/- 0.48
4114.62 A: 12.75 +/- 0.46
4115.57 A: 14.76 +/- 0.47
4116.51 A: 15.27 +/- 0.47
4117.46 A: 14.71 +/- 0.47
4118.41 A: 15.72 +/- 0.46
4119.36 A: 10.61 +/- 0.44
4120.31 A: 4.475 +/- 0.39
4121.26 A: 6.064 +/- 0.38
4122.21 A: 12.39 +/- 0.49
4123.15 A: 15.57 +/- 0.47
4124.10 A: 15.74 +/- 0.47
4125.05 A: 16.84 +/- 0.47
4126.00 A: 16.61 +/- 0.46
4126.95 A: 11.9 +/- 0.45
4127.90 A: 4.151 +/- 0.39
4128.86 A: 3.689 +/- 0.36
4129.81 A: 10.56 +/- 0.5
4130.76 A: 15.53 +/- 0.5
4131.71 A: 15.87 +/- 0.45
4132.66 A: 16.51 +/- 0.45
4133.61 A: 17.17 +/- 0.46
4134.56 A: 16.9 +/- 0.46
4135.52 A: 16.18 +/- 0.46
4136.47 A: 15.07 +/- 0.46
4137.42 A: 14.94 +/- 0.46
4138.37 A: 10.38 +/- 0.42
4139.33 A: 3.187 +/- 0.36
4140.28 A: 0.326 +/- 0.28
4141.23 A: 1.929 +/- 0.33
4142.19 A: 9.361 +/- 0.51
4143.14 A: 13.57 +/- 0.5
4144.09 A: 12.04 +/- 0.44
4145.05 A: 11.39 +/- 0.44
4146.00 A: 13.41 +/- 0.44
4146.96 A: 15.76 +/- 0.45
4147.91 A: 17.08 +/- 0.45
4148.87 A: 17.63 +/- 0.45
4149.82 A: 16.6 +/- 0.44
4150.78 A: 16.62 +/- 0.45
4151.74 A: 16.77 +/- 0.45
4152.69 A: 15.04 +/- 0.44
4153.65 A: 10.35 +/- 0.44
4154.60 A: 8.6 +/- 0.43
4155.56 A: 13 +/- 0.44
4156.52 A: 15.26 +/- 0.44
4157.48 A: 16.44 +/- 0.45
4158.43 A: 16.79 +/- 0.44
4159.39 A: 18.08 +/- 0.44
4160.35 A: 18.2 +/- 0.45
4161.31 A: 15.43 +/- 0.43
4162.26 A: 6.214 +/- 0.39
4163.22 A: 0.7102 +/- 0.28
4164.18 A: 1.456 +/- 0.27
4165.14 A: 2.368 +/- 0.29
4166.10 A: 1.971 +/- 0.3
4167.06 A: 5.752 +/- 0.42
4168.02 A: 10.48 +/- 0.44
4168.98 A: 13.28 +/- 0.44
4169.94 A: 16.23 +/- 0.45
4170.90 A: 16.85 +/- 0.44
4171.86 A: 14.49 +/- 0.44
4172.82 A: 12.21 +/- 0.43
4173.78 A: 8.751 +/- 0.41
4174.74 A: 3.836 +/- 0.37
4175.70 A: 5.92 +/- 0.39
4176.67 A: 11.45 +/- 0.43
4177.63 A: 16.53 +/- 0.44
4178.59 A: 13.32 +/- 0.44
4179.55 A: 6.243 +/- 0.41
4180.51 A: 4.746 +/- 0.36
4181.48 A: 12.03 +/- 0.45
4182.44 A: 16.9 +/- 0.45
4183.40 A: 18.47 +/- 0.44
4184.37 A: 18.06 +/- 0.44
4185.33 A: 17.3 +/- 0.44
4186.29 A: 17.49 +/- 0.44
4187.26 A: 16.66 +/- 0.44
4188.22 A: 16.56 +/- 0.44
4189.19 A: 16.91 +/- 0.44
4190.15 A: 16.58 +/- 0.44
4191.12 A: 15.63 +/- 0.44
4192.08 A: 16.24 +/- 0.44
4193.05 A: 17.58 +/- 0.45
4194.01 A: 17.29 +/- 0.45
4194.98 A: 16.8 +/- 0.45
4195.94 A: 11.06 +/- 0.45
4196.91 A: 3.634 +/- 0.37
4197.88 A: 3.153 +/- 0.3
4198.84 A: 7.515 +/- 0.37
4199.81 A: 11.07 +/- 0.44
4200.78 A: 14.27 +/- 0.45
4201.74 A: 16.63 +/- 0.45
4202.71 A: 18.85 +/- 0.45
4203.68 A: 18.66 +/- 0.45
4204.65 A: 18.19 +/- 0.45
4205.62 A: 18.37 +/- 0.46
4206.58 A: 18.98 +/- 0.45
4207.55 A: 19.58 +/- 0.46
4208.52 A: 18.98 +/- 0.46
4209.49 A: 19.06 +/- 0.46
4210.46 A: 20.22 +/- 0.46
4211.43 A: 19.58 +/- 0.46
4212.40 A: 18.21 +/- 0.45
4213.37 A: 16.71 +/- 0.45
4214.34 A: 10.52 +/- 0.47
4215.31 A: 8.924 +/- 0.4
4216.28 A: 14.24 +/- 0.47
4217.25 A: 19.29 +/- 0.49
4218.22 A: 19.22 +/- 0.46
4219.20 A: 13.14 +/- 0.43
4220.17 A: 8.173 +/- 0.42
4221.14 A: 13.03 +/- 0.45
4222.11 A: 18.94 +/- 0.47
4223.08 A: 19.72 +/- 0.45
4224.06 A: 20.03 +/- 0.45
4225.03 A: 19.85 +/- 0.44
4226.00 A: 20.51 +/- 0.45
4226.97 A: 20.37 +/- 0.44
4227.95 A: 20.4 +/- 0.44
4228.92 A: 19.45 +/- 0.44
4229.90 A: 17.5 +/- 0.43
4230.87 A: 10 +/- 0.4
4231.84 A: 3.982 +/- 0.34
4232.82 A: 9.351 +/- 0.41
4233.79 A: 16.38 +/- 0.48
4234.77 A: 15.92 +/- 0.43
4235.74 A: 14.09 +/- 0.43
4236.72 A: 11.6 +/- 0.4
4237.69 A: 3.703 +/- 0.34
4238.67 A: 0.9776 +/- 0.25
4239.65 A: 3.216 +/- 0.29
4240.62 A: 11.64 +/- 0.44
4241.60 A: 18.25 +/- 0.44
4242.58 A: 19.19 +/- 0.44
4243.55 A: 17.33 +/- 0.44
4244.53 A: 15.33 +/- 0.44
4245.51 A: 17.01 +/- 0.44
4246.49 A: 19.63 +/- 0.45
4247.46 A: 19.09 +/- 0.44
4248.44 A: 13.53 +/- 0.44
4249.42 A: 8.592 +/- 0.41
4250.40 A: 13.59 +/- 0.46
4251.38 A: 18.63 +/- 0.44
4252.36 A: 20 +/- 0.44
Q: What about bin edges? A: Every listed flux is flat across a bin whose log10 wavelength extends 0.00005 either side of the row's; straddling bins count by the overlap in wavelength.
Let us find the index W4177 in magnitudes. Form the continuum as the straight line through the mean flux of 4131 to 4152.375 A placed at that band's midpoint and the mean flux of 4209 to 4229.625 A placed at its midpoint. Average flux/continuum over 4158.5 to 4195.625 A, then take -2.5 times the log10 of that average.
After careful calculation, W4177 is 0.20 mag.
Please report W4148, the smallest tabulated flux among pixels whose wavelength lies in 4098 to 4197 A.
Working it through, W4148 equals 0.326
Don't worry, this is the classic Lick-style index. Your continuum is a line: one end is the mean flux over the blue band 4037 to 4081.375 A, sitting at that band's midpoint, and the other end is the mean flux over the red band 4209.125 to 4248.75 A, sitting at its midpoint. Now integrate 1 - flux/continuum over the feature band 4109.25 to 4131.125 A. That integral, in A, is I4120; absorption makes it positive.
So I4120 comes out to 4.04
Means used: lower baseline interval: 15.6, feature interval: 12.6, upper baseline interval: 15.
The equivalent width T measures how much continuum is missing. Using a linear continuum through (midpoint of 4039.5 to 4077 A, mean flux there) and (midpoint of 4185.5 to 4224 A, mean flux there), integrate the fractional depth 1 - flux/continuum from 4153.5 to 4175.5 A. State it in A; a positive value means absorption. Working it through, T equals 6.9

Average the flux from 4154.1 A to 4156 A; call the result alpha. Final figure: 10.8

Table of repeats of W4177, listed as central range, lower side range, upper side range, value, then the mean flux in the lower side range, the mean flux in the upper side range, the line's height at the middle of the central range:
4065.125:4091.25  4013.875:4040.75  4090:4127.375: -0.088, 12.3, 14.2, 13.5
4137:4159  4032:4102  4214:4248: 0.168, 14.5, 14.6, 14.6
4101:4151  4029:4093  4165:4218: 0.055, 14.2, 13.9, 14.1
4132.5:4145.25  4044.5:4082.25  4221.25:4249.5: 0.317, 15.2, 14.7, 15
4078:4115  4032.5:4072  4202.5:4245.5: 0.051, 14.9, 15.4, 15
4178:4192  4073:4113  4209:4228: 0.103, 14.6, 16.9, 16.3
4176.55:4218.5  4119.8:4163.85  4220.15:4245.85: -0.115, 12.5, 14.4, 13.6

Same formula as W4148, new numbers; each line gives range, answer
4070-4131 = 3.689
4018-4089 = 1.155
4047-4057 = 8.066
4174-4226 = 3.153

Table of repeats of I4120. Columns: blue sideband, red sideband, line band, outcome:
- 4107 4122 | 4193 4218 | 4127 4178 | 9.1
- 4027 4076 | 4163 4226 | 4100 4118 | -2.0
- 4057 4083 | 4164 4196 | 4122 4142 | 3.0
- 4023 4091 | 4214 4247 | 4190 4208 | -0.3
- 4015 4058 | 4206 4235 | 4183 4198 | 0.6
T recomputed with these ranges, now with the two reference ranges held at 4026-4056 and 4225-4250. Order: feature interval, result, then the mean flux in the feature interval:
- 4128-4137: -0.2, 13.7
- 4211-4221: -0.6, 14.7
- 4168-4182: 2.6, 11.1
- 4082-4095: -0.5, 13.6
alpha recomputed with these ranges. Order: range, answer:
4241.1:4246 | 17.4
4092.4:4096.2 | 12.7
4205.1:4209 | 19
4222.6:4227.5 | 20.1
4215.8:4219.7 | 16.4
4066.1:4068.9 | 13.7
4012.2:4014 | 17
